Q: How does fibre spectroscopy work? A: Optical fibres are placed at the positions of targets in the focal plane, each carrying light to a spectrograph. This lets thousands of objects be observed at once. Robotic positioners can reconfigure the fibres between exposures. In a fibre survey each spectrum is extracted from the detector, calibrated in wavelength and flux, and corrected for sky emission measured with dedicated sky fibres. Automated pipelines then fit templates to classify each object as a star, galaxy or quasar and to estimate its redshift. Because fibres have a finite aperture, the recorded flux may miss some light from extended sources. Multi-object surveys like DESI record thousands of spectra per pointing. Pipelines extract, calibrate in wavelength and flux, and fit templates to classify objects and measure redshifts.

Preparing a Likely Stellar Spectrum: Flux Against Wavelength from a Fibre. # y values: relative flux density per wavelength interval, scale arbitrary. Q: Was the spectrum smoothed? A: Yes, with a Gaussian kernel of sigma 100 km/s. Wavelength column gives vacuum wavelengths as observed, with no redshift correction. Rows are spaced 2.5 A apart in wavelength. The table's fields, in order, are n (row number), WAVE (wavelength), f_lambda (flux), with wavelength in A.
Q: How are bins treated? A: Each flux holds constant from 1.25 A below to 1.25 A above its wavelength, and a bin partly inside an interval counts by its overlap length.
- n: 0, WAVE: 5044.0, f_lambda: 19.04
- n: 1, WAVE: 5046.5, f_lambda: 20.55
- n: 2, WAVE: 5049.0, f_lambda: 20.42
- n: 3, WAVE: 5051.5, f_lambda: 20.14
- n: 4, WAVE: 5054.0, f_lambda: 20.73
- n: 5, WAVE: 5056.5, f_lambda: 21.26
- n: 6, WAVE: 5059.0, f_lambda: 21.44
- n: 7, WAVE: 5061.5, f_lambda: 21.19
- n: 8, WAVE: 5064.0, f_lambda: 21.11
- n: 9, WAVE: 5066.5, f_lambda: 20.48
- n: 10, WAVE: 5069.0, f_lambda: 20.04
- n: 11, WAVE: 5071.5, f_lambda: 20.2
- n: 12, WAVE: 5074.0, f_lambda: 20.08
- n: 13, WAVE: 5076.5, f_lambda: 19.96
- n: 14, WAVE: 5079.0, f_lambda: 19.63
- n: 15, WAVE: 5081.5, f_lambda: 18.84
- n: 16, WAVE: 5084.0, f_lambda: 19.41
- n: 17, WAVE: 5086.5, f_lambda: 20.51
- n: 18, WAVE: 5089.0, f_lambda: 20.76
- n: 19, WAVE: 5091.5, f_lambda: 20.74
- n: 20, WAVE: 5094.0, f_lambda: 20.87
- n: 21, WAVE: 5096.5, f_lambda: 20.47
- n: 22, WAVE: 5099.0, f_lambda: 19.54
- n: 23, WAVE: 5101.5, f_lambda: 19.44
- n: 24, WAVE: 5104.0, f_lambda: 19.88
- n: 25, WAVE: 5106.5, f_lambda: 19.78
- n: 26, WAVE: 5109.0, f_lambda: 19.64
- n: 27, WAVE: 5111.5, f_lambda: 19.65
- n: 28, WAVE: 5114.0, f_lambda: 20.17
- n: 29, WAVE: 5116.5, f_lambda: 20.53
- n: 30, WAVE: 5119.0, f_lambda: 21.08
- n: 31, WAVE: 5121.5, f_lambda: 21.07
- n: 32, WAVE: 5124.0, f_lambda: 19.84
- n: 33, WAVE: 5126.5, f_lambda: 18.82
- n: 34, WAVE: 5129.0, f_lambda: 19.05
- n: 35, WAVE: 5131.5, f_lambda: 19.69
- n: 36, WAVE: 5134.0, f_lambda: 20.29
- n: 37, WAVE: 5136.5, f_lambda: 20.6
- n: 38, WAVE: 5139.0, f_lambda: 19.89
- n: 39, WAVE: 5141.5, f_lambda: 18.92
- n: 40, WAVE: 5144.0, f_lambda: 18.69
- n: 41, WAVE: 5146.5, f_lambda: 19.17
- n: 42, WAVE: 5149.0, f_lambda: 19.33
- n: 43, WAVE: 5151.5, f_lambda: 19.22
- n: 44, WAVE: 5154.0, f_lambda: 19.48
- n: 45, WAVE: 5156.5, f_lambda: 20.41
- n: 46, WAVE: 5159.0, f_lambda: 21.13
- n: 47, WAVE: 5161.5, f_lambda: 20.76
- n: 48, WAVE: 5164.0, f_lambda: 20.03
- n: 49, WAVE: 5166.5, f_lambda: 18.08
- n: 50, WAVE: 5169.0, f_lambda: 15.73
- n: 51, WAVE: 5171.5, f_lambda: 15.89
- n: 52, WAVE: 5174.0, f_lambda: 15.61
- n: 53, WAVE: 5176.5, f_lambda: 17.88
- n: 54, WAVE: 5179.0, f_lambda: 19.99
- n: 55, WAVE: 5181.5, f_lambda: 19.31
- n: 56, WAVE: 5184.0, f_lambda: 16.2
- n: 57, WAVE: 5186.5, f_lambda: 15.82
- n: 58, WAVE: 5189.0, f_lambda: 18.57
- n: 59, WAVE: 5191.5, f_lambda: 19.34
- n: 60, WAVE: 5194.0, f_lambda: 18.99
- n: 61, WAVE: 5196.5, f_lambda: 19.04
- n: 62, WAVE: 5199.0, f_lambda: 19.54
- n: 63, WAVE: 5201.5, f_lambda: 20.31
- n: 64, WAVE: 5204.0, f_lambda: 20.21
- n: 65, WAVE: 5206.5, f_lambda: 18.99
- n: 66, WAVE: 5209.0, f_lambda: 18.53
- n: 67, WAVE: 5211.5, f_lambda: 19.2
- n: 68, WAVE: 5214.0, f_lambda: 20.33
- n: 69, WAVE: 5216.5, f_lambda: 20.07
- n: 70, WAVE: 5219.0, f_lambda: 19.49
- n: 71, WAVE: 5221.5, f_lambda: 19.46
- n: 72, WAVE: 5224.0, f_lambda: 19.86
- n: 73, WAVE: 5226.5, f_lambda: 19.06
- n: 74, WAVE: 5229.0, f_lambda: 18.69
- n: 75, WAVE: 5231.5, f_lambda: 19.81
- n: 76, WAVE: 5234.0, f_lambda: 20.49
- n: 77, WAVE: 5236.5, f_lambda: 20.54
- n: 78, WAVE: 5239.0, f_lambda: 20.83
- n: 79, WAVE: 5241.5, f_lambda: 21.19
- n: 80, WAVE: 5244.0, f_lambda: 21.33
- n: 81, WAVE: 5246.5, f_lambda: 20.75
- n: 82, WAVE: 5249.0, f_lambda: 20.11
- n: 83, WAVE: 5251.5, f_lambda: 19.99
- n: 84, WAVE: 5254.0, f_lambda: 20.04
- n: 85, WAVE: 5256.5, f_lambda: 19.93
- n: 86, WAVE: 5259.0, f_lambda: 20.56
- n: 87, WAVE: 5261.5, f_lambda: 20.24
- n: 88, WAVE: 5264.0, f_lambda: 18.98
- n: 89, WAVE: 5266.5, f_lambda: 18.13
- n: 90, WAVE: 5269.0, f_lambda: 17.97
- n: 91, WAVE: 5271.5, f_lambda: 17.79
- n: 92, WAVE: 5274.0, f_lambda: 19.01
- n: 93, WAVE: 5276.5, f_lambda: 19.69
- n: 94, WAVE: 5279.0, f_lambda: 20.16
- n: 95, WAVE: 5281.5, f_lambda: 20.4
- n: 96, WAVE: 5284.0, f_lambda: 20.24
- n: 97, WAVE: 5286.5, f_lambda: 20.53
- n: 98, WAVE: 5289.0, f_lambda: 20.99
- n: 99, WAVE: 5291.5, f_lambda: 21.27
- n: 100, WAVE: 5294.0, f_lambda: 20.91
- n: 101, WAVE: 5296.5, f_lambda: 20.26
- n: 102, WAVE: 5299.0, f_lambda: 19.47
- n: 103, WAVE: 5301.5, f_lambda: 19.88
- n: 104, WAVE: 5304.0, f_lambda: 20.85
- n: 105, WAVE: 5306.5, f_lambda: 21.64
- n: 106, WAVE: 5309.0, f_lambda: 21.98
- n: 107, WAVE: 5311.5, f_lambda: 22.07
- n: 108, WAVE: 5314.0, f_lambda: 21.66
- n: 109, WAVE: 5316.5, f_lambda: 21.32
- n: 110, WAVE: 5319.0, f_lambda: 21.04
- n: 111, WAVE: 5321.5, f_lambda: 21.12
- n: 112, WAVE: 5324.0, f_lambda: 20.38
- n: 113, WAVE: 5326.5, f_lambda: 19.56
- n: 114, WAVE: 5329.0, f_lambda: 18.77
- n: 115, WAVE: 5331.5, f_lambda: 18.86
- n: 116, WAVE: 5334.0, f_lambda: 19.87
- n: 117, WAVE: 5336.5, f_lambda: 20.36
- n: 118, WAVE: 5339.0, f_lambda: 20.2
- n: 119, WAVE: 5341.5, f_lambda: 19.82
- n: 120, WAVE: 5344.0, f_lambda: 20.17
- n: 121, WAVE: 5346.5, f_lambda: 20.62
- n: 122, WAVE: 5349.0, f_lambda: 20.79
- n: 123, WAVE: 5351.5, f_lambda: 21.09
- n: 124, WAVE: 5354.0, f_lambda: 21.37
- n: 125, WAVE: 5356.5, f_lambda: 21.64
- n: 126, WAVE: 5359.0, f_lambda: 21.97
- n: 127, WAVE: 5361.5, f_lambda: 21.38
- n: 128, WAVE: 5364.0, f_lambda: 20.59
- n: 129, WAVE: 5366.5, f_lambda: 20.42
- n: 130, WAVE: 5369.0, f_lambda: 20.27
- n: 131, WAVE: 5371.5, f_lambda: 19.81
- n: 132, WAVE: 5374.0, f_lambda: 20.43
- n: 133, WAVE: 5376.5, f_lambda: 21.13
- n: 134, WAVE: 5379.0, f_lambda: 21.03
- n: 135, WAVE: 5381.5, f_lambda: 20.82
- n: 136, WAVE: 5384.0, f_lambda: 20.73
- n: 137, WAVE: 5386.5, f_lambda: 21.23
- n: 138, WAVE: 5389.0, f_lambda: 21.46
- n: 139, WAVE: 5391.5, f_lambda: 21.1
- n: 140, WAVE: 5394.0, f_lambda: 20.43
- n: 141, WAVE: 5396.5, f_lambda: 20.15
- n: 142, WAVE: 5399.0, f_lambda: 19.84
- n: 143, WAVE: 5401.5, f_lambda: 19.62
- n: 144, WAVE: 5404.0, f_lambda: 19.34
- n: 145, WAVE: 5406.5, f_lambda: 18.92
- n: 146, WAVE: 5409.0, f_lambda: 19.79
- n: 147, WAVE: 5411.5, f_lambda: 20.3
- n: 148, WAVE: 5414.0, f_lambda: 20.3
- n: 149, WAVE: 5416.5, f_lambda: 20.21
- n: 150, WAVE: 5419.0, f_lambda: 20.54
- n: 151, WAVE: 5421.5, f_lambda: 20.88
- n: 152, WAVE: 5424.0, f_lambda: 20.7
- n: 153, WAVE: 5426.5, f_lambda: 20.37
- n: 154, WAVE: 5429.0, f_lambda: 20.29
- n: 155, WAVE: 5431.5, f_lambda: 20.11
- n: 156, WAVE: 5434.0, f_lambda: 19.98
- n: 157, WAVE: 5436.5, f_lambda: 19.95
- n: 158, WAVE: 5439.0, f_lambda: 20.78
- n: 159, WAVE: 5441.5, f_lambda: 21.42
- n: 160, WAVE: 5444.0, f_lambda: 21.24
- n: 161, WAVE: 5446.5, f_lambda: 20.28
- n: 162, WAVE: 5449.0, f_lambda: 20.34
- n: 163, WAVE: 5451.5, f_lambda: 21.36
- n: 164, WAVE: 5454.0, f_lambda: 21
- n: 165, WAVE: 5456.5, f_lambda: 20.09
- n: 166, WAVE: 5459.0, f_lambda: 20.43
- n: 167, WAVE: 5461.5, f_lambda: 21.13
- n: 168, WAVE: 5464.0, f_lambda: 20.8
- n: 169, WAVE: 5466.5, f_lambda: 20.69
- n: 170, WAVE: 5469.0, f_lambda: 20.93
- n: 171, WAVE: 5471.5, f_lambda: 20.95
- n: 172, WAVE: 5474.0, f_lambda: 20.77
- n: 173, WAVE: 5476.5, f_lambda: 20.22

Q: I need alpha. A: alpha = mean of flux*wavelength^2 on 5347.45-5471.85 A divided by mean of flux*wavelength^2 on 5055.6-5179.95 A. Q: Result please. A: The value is 1.17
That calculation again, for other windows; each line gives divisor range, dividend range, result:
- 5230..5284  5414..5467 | 1.11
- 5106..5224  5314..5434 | 1.15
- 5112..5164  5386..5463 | 1.14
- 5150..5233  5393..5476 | 1.18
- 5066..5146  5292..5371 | 1.13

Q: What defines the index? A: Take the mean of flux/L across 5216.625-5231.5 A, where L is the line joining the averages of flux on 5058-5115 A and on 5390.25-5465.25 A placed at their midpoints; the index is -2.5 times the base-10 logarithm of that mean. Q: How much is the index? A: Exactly 0.05 mag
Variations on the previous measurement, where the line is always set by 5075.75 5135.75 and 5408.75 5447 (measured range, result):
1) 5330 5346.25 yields 0.02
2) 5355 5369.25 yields -0.04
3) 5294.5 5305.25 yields 0.01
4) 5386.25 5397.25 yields -0.02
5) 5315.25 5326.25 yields -0.03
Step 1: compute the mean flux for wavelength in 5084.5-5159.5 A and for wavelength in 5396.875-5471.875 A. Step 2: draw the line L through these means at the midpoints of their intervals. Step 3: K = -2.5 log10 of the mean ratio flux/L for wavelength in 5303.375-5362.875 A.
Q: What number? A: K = -0.03 mag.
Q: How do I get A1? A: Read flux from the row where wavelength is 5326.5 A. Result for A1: 19.56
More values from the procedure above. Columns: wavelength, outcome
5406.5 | 18.92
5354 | 21.37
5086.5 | 20.51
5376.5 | 21.13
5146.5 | 19.17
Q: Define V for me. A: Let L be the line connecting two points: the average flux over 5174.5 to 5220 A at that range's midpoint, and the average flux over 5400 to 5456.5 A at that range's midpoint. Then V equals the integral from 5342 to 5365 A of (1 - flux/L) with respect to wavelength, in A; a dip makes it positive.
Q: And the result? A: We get -1.3 A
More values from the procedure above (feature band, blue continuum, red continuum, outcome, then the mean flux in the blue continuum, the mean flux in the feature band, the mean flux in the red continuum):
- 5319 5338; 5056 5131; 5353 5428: 0.51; 20.2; 19.9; 20.6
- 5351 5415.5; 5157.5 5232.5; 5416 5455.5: -1.16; 18.9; 20.6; 20.6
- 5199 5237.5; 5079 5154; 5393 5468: 0.69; 19.8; 19.7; 20.4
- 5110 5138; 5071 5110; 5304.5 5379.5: 0.02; 20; 20.1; 20.7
